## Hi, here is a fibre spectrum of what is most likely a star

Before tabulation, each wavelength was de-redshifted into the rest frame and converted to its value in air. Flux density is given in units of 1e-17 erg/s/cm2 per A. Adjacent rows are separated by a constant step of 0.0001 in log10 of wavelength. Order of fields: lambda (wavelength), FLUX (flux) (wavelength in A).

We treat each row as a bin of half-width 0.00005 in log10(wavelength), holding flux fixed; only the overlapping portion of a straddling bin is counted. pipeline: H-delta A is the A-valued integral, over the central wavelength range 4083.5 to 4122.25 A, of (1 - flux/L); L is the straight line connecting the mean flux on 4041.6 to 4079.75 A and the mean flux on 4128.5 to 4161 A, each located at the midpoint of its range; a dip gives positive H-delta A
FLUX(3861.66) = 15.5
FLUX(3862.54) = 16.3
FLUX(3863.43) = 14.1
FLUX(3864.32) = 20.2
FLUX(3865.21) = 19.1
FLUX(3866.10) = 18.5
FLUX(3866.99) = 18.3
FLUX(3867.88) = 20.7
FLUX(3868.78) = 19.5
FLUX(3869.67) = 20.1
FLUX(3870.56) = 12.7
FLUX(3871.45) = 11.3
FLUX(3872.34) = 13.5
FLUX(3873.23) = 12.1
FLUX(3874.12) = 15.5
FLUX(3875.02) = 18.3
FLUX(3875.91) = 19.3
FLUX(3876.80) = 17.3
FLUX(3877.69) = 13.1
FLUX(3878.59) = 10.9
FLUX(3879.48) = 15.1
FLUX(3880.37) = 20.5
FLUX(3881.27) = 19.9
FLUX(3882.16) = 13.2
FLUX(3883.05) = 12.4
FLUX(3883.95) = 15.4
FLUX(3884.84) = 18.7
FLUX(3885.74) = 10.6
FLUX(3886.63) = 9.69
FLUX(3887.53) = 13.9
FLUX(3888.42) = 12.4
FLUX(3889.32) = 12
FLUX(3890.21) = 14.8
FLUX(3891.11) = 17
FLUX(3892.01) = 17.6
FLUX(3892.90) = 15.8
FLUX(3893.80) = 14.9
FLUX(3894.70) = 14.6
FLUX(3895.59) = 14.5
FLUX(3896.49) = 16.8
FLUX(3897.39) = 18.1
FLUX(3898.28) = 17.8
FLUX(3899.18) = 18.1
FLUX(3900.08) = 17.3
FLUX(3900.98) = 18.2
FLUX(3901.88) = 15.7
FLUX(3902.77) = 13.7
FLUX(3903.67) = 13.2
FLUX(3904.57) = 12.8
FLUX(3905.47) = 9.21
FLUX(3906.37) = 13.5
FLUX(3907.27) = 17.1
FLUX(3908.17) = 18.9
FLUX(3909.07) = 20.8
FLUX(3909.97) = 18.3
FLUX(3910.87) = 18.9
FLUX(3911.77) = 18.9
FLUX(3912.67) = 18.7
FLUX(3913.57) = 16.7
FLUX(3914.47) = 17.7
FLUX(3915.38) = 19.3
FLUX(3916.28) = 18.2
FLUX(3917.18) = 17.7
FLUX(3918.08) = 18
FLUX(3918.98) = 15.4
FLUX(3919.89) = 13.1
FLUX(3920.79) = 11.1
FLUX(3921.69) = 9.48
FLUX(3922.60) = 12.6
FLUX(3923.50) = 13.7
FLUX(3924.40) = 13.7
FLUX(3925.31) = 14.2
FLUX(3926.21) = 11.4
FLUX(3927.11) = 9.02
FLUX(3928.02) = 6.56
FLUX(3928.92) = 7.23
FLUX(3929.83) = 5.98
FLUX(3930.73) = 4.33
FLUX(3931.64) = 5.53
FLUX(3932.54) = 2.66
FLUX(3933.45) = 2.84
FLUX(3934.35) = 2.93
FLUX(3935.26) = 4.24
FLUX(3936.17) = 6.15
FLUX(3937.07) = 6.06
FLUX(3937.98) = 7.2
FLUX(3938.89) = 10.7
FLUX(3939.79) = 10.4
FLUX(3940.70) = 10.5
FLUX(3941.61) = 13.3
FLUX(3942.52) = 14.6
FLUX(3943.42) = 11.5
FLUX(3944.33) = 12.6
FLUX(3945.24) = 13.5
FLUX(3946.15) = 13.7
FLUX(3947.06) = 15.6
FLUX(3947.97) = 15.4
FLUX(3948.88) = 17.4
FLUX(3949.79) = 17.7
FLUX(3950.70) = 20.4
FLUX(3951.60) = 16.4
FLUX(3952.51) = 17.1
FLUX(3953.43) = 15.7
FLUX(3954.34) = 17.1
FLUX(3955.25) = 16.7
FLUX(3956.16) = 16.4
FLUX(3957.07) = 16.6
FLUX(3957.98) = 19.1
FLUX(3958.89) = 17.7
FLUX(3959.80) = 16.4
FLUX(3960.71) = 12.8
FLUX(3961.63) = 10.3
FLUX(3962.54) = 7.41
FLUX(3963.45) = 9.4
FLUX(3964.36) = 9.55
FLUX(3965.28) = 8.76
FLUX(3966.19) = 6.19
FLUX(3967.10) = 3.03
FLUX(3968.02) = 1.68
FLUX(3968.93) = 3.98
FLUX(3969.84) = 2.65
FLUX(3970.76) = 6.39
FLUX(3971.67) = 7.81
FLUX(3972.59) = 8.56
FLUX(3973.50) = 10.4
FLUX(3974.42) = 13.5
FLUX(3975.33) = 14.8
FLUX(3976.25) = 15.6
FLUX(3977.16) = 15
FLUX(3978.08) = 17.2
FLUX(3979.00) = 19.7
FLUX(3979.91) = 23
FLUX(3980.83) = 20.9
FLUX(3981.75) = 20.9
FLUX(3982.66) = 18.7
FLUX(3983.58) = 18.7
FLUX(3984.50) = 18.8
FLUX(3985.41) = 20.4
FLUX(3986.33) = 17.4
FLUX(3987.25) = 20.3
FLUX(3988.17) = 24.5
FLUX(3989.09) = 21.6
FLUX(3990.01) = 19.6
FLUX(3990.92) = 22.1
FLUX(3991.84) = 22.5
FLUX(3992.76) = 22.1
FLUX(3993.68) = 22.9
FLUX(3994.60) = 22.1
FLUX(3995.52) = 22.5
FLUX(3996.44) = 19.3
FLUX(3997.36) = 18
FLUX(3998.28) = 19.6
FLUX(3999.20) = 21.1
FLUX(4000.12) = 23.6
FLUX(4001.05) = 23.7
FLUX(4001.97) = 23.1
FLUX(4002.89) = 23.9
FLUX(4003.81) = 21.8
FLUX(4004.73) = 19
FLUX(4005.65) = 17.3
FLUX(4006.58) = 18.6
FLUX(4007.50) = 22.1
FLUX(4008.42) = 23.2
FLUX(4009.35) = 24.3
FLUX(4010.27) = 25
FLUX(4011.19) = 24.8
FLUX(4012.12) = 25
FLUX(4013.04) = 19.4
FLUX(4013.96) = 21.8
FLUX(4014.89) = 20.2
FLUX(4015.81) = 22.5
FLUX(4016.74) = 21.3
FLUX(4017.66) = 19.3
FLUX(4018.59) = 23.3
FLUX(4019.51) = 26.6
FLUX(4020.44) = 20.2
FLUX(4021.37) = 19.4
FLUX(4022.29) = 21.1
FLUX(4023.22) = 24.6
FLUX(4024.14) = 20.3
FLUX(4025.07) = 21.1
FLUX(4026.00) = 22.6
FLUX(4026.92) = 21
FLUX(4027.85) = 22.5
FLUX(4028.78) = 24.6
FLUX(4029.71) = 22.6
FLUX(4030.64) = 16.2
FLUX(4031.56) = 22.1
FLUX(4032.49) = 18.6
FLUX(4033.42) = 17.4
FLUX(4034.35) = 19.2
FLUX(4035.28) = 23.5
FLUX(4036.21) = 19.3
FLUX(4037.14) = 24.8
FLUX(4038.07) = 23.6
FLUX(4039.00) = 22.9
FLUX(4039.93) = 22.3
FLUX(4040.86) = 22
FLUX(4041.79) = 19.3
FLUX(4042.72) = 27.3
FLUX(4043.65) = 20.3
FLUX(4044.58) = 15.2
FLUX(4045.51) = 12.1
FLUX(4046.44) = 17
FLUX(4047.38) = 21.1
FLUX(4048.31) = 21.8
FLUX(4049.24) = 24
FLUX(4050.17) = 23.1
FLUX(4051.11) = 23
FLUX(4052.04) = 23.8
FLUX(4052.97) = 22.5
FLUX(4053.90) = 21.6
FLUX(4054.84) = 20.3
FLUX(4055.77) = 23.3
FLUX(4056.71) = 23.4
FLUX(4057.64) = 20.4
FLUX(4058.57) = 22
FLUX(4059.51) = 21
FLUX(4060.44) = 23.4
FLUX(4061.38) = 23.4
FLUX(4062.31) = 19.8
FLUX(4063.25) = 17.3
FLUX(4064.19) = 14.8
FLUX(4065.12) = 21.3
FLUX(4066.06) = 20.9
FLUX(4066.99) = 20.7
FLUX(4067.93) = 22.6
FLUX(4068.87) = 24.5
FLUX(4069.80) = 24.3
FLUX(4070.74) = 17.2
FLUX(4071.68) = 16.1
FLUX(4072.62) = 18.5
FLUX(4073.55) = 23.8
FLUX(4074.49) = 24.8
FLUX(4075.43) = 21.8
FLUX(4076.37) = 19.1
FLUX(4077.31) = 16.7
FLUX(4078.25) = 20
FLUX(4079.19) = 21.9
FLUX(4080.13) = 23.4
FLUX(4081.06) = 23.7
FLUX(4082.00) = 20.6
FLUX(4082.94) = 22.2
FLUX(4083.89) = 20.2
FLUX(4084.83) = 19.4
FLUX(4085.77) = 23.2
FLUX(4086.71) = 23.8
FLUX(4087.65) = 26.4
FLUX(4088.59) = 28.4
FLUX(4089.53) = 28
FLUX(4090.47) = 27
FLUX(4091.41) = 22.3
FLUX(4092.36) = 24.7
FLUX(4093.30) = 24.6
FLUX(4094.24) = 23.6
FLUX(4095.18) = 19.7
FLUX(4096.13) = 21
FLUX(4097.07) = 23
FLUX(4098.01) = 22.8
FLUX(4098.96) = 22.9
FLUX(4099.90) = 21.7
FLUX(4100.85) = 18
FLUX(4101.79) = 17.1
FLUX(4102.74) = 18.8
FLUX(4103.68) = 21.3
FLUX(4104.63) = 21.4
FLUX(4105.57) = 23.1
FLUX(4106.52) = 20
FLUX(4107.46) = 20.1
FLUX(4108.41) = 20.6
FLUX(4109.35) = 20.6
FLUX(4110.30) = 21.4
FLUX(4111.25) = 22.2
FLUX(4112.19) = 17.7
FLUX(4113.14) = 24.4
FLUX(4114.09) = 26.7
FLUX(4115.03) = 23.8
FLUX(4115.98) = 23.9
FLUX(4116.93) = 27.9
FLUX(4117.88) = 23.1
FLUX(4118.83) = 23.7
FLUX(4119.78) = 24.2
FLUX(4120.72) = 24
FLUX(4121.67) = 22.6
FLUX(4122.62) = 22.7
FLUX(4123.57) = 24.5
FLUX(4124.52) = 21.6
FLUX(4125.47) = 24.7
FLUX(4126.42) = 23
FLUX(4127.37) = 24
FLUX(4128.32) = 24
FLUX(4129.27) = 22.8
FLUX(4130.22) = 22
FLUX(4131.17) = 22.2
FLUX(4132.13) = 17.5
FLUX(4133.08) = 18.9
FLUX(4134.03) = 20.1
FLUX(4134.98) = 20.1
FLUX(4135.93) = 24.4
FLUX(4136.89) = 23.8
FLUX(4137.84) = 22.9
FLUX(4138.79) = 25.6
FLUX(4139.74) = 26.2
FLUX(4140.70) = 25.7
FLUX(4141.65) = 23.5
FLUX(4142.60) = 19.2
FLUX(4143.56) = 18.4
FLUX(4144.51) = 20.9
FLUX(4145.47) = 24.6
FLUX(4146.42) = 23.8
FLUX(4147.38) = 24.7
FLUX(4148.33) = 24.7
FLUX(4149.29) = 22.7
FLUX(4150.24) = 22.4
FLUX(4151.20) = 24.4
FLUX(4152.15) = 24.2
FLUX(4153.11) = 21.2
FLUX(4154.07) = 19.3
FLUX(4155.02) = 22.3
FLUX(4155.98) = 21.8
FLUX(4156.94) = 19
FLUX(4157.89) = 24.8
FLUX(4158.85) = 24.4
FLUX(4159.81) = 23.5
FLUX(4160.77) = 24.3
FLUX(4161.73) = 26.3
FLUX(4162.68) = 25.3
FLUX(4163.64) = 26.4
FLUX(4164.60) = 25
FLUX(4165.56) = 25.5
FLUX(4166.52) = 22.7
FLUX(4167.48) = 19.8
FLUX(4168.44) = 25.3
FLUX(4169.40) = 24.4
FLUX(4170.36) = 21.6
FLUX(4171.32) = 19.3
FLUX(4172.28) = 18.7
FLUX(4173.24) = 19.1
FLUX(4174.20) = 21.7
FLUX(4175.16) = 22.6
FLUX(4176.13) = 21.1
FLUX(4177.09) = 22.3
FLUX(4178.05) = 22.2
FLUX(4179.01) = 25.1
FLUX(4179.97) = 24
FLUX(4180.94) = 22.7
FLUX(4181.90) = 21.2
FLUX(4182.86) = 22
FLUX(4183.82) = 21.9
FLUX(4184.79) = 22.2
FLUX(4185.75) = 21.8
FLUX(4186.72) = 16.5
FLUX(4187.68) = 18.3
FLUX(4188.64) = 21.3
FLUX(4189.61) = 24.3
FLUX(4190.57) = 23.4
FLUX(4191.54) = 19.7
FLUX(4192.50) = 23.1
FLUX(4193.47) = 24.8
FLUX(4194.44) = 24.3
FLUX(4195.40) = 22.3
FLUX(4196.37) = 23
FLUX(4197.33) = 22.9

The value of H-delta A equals -1.72 A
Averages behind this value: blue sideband 20.9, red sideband 22.5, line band 22.7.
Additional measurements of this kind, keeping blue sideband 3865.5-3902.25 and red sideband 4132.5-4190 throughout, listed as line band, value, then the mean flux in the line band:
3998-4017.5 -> -3.3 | 21.9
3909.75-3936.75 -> 8.0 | 11.7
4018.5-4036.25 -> -1.9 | 21.3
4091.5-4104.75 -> -0.3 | 21.5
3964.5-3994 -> 4.8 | 15.2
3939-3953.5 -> 2.3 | 14.6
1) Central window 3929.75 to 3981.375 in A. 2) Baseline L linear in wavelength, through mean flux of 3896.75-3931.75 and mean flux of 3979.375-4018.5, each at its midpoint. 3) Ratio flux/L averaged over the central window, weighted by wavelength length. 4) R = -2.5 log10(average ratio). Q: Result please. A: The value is 0.46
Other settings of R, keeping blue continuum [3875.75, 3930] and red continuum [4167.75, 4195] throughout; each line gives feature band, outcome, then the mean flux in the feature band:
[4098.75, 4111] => -0.03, 20.5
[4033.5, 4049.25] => -0.13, 20.7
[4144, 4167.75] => -0.10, 23.4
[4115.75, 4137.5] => -0.11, 22.8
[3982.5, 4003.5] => -0.23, 21.2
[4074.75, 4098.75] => -0.16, 22.7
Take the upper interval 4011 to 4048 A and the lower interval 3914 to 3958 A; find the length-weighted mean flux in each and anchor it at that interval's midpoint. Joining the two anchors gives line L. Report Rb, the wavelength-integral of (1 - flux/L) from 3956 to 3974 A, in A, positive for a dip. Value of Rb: 6.3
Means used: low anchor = 12.4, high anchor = 21.2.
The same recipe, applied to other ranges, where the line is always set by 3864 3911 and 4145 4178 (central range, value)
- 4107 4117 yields -0.4 A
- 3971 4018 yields -3.3 A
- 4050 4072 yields -1.1 A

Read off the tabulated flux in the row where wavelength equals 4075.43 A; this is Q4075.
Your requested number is 21.8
